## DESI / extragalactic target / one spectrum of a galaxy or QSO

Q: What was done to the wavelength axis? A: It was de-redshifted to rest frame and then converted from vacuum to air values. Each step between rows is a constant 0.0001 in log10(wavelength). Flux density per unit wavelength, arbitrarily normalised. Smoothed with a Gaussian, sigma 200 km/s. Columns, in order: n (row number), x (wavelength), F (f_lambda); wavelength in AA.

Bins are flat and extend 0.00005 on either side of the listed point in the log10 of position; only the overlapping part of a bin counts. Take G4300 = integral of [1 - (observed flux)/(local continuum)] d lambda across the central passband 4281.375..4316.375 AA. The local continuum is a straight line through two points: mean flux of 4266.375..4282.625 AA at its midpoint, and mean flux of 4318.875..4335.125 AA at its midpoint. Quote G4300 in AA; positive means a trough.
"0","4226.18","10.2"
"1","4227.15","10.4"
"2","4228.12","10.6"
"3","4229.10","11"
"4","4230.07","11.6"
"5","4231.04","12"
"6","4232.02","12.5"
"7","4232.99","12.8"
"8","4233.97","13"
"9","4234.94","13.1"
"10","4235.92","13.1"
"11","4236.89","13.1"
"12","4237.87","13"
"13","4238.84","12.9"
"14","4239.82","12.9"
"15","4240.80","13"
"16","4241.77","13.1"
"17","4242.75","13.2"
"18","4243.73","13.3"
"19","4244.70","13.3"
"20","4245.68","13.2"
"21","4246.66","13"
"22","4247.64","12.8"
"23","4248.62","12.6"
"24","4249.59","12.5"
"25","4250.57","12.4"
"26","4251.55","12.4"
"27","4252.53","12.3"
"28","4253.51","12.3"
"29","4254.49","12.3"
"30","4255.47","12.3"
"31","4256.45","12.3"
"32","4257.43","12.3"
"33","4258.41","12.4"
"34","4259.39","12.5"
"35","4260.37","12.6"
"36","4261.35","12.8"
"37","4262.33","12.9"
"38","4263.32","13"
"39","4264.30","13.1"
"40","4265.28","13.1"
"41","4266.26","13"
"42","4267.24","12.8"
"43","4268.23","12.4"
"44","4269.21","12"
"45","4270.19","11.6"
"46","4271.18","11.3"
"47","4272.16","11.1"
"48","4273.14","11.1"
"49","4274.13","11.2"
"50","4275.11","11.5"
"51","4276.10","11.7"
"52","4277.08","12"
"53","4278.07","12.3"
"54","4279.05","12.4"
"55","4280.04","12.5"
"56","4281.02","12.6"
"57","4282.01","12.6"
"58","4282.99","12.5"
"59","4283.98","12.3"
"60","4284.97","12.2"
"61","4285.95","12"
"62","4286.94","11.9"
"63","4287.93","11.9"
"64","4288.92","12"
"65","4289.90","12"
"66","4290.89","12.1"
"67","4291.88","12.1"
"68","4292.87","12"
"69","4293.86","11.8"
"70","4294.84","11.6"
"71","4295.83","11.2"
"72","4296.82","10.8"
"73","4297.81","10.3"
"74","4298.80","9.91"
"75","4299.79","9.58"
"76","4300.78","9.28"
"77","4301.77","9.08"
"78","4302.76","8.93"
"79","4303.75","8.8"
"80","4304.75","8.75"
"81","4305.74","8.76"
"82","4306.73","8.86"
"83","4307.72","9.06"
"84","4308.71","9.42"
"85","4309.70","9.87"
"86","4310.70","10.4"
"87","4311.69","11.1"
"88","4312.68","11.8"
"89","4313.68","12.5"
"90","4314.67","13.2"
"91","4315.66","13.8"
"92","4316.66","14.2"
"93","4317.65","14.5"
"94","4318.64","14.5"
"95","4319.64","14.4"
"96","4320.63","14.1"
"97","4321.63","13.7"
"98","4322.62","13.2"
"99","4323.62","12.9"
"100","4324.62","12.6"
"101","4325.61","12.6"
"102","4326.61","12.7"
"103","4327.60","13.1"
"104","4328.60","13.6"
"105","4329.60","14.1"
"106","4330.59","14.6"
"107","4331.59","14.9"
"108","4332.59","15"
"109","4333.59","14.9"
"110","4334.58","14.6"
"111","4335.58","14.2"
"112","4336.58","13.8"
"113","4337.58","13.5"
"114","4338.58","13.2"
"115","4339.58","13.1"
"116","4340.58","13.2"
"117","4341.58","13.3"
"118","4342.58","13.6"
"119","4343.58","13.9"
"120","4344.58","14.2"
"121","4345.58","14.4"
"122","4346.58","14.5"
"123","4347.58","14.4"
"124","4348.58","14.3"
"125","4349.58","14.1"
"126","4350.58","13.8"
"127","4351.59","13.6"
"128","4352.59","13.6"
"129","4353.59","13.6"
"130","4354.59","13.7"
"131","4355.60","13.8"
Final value 4.92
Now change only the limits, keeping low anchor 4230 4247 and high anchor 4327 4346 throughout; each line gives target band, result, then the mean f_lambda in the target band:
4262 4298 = 3.56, 12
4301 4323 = 3.60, 11.5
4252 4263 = 0.55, 12.5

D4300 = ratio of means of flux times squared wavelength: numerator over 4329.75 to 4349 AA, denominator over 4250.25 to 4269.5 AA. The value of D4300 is 1.16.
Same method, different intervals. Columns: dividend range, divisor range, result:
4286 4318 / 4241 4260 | 0.89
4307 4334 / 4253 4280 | 1.09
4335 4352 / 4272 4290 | 1.19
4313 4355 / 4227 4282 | 1.15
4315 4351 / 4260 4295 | 1.17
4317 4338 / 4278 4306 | 1.26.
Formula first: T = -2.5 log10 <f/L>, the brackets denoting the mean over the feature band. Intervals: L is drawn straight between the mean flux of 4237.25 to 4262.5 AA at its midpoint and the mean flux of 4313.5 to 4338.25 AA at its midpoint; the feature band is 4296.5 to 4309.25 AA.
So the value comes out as 0.40 mag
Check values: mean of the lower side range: 12.7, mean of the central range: 9.33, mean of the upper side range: 13.8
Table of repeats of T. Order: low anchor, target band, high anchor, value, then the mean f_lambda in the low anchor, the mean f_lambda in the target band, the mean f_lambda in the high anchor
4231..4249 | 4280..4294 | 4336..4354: 0.10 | 13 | 12.2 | 13.8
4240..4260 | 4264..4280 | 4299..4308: -0.08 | 12.7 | 12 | 9.04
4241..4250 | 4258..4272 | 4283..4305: -0.03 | 13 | 12.5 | 11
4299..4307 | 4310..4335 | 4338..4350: -0.19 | 9.04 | 13.4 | 13.8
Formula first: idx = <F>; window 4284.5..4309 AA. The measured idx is 10.6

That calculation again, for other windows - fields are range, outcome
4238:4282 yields 12.5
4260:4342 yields 12.2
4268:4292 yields 12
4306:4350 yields 13.2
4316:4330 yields 13.6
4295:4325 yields 11.3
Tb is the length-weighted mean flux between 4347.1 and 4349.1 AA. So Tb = 14.4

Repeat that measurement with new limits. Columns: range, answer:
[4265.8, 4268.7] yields 12.7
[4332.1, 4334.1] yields 15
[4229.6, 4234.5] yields 12.4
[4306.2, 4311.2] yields 9.52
